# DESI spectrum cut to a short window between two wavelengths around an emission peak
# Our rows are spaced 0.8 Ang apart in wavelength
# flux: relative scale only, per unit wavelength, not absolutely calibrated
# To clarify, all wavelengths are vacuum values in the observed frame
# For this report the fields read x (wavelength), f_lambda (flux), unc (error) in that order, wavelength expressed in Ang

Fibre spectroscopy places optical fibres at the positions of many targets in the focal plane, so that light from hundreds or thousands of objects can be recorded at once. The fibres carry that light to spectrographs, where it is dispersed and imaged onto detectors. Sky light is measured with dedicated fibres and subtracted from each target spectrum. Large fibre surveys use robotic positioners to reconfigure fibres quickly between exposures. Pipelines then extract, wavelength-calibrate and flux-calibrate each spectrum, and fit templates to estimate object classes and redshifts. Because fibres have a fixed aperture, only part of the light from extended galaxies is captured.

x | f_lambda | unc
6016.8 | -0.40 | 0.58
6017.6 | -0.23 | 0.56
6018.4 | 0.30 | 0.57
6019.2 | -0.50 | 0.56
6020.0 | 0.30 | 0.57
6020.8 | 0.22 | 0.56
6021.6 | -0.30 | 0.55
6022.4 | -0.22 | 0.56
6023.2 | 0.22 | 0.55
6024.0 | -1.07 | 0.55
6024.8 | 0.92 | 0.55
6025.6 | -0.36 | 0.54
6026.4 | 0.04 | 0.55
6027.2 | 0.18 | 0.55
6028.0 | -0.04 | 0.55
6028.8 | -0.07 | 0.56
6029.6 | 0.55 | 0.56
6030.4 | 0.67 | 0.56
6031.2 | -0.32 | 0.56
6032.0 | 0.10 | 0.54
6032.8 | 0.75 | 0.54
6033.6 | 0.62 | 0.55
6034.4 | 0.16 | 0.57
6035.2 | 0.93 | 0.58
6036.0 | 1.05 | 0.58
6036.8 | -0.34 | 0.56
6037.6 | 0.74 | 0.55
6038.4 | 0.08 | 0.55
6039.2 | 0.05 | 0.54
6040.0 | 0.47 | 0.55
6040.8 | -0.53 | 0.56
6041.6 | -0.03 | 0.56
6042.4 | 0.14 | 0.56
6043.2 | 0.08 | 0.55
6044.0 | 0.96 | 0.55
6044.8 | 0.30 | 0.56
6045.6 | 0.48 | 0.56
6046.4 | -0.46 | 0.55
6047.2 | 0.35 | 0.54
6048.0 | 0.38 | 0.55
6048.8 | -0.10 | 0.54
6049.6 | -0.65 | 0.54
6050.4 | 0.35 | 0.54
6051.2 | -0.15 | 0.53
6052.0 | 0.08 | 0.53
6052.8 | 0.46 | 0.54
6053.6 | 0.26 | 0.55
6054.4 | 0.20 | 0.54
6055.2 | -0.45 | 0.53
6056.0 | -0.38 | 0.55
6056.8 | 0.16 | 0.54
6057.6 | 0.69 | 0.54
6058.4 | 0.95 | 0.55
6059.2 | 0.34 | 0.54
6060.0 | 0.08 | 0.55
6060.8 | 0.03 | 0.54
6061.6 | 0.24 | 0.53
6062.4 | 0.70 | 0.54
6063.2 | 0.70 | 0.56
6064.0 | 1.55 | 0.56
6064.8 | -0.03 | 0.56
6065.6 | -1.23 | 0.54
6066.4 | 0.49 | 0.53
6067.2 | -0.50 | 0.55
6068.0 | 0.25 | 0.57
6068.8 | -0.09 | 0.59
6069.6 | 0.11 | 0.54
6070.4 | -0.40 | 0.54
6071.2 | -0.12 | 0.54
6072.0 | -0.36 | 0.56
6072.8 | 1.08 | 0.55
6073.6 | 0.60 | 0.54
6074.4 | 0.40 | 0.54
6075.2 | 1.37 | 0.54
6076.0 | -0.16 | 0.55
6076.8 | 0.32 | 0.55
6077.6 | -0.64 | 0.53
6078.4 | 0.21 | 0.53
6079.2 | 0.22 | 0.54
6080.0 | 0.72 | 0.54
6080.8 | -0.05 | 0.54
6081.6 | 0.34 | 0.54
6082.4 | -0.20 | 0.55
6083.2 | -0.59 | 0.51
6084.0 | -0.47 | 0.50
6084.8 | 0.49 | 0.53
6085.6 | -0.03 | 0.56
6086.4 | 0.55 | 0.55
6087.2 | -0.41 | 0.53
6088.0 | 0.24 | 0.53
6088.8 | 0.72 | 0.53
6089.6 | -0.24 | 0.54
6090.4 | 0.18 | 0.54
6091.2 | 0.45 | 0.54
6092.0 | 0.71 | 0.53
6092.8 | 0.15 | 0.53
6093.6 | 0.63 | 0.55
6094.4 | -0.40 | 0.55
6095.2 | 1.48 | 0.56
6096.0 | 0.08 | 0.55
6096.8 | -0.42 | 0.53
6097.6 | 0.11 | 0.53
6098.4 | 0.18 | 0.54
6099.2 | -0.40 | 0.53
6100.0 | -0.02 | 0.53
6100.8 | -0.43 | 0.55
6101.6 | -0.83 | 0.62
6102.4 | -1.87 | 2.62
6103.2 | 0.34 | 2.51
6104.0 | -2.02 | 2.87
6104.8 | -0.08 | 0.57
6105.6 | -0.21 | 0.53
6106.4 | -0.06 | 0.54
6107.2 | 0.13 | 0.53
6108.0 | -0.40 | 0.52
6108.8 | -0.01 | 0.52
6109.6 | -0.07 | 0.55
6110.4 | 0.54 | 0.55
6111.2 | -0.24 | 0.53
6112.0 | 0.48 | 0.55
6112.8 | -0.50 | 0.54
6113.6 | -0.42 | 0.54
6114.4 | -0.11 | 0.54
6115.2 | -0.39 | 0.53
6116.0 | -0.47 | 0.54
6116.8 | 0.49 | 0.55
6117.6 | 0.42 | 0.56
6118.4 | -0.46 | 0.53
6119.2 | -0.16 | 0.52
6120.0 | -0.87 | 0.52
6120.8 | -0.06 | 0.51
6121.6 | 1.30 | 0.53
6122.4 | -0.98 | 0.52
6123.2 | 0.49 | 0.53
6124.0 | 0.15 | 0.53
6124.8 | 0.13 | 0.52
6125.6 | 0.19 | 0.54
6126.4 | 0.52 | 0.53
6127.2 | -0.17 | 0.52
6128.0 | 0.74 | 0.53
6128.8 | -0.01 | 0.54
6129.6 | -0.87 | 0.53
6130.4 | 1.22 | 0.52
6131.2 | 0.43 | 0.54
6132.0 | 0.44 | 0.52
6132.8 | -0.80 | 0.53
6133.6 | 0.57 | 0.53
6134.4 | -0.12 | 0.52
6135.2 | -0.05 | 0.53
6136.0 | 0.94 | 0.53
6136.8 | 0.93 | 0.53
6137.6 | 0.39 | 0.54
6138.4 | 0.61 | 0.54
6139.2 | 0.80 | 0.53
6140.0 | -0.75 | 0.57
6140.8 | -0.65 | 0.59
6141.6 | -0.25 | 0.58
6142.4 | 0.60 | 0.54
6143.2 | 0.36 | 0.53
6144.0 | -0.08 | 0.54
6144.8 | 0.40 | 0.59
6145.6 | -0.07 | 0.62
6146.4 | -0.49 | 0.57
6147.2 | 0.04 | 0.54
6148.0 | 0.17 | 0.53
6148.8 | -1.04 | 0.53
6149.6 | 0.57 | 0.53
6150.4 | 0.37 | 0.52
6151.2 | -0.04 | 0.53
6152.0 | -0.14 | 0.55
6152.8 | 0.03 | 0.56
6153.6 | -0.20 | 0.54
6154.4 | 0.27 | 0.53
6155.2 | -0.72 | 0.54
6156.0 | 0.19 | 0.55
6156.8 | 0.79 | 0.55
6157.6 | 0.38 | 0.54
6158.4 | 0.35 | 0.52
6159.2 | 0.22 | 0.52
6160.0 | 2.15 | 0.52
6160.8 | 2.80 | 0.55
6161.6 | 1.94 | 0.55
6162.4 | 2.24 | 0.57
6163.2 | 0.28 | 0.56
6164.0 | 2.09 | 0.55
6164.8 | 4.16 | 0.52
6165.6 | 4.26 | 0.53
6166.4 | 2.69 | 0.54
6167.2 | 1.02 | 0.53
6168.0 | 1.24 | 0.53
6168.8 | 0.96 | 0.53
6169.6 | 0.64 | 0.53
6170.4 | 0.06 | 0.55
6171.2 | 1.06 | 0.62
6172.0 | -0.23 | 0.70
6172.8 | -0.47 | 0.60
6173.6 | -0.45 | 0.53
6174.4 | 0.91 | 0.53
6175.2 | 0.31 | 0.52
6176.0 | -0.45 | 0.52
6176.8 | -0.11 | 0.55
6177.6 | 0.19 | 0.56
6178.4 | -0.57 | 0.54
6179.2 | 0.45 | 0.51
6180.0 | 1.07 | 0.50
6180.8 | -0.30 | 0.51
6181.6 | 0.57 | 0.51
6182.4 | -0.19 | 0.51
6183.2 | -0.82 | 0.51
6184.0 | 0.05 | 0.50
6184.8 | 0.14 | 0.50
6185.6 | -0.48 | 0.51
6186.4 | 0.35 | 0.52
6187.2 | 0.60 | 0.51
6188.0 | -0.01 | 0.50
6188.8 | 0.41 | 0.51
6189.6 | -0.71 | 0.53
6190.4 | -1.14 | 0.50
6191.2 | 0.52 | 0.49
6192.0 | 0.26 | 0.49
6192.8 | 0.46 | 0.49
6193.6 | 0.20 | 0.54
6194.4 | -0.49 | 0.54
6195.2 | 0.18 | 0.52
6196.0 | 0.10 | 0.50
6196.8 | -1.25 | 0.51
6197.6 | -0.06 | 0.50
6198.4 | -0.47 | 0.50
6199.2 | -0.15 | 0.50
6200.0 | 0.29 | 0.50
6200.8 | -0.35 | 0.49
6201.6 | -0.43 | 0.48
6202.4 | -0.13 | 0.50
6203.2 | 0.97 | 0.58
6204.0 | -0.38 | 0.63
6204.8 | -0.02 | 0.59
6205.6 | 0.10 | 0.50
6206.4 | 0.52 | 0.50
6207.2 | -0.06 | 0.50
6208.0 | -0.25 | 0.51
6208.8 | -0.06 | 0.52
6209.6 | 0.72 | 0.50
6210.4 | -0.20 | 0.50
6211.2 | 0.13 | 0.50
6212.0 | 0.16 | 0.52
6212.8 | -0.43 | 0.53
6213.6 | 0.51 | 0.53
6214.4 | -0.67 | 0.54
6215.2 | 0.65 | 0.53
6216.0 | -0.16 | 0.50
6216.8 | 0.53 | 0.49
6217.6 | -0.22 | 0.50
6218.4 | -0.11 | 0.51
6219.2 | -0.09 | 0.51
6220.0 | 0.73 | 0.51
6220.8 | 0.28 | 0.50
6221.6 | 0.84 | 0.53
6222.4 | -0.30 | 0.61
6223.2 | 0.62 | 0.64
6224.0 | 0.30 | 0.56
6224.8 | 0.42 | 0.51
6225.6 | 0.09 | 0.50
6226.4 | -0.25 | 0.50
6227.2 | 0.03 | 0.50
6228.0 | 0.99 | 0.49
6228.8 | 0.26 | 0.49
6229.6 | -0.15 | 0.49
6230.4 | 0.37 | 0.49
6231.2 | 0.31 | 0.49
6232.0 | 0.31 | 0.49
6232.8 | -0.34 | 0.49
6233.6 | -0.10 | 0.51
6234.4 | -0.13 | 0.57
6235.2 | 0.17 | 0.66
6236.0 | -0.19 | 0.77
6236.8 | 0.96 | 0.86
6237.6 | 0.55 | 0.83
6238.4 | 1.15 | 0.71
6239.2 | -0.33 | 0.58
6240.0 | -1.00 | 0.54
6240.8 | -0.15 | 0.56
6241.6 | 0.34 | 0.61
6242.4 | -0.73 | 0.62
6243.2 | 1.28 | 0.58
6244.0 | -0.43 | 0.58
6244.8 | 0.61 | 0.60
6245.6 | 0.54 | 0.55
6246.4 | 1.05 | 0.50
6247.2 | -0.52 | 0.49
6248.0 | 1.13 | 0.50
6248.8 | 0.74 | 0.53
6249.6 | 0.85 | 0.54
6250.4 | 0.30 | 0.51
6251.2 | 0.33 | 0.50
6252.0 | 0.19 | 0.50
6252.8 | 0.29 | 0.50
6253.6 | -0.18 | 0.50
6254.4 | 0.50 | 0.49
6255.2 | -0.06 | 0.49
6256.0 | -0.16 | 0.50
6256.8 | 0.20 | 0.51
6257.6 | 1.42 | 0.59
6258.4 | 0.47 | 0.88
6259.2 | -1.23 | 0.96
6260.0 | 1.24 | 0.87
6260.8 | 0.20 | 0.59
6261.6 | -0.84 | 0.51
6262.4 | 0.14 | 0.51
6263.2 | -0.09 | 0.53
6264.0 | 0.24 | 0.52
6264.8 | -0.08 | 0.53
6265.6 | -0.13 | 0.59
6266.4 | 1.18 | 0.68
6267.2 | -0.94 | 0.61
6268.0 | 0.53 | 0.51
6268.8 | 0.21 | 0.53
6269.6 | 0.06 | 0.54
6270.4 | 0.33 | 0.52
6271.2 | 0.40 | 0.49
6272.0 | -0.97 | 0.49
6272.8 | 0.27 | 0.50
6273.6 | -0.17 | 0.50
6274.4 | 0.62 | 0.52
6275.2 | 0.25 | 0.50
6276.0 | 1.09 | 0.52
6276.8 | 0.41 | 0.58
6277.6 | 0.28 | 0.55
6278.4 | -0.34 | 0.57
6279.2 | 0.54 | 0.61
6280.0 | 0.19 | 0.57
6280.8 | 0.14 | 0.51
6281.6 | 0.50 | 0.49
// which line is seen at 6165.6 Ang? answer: [O II] 3727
